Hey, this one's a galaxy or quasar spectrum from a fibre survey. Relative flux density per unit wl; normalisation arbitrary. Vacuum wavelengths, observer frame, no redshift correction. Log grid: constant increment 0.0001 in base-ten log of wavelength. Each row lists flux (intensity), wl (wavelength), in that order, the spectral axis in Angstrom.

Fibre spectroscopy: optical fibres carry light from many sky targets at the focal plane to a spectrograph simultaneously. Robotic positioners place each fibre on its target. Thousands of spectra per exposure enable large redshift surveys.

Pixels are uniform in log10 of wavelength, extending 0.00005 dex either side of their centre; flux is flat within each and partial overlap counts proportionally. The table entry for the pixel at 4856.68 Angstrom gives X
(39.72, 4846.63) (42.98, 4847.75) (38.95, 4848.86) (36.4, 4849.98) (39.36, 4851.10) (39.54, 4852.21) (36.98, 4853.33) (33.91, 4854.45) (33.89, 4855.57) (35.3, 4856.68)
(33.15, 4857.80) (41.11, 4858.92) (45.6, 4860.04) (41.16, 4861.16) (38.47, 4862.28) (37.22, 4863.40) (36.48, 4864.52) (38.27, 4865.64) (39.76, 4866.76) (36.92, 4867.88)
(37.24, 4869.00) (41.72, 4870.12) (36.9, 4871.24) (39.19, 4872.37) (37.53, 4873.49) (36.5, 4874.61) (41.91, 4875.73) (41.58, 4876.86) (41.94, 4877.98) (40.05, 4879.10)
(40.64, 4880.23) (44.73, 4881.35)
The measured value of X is 35.3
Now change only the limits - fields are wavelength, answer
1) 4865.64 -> 38.27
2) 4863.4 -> 37.22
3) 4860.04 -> 45.6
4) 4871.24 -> 36.9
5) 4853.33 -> 36.98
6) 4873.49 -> 37.53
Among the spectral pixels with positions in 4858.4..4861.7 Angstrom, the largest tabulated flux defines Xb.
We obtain 45.6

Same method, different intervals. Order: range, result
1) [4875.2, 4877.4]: 41.91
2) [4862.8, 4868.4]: 39.76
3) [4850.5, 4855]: 39.54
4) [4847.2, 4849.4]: 42.98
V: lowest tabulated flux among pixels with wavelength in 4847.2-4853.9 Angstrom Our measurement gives 36.4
